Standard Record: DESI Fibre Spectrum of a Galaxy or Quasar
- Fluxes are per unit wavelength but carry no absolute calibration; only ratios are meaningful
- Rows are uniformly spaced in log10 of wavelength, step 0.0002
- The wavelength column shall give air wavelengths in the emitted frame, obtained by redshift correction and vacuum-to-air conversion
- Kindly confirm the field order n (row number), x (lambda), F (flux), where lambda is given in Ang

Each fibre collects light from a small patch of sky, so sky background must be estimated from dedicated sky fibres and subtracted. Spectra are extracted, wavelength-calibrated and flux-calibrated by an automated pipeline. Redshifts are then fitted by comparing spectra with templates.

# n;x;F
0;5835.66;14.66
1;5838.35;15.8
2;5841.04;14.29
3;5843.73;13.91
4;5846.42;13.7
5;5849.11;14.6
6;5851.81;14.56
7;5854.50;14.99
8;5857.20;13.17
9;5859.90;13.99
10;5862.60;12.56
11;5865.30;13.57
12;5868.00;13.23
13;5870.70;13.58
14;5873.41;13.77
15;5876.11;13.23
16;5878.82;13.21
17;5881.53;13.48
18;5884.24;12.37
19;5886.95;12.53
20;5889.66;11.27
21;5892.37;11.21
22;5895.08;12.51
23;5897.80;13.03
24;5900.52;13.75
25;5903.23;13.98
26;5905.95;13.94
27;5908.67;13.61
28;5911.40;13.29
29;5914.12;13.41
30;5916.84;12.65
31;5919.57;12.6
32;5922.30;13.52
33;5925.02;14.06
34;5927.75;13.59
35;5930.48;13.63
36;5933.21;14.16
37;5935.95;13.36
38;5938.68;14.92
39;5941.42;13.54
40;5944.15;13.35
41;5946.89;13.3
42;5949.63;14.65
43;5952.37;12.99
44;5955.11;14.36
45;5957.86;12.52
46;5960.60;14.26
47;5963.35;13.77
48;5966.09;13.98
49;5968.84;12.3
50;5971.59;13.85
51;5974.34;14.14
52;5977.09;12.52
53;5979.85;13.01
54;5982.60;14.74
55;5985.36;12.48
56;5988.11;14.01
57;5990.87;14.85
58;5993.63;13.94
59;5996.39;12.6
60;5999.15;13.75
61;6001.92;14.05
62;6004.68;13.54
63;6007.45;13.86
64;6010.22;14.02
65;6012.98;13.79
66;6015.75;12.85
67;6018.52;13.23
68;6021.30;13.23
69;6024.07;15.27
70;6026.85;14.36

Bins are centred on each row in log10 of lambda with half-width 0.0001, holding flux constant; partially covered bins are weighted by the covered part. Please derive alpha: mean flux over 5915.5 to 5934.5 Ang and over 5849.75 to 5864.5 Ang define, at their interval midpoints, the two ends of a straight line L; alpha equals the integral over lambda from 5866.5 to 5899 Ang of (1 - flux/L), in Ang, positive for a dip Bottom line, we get 2.2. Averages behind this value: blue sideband 13.9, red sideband 13.5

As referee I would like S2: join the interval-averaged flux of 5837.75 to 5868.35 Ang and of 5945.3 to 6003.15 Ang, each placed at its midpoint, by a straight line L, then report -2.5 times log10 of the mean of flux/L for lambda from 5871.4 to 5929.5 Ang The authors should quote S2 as 0.06 mag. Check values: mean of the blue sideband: 14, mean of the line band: 13.1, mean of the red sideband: 13.6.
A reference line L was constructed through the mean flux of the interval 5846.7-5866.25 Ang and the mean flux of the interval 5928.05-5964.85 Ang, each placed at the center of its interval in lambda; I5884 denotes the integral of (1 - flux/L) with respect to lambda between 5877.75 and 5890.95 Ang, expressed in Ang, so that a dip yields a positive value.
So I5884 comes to 1.2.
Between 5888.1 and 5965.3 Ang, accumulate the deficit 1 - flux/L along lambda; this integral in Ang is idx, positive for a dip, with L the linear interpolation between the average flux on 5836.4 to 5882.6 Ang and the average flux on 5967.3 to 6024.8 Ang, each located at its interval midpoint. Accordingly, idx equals 1.9 Ang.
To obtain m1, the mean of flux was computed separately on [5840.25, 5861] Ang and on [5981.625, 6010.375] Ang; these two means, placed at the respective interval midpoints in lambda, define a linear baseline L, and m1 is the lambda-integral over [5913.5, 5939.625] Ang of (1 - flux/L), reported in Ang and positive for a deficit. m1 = 0.7 Ang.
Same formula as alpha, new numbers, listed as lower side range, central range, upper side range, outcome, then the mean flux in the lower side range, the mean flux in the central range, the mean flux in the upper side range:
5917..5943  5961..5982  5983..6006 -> 0.35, 13.7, 13.5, 13.7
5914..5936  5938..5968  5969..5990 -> -0.58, 13.4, 13.7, 13.5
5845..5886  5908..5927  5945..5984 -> 0.40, 13.6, 13.3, 13.6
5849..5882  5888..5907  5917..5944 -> 1.20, 13.7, 12.8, 13.6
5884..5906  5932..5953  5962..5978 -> -1.01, 12.7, 13.8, 13.5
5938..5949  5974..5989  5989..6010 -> 0.41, 13.8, 13.4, 13.8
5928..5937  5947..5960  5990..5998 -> 0.08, 13.7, 13.6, 13.7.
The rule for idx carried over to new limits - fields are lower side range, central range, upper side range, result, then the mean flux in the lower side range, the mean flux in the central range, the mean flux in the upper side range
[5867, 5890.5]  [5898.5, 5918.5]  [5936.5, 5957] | -0.2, 13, 13.5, 13.8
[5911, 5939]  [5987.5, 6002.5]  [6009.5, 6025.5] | -0.2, 13.5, 13.8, 13.7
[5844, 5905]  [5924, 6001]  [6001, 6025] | -0.5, 13.3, 13.7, 13.7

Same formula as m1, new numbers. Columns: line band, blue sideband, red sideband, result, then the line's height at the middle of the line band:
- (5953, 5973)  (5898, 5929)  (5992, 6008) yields 0.0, 13.6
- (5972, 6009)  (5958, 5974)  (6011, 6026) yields 0.0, 13.6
